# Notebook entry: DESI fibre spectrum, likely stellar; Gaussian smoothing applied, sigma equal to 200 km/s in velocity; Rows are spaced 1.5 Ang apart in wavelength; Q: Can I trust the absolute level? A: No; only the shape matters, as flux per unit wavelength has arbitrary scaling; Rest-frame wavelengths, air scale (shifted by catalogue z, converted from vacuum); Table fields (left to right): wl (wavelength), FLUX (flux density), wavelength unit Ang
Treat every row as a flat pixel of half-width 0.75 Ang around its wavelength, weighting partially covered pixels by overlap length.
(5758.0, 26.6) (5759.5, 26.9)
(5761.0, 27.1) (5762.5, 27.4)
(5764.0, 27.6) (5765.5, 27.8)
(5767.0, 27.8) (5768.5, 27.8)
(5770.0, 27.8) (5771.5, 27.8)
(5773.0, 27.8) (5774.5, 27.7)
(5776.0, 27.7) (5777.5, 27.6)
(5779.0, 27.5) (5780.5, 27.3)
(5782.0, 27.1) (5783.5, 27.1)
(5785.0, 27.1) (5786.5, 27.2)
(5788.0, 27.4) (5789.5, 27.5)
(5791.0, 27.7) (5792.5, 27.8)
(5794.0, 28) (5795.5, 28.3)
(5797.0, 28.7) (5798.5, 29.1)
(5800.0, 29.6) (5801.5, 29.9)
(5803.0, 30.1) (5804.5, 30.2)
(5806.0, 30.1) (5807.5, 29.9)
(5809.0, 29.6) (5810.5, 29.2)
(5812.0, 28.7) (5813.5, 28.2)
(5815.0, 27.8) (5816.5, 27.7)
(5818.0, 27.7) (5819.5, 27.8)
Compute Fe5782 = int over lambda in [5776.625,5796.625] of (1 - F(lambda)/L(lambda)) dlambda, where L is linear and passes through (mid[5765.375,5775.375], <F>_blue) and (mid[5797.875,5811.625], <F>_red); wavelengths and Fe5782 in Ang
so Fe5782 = 0.8 Ang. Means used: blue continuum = 27.8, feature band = 27.5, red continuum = 29.7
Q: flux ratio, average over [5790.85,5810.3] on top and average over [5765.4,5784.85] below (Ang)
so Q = 1.06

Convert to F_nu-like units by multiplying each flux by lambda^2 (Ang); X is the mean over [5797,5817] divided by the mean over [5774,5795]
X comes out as 1.1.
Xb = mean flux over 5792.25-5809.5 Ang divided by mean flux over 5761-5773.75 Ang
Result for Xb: 1.06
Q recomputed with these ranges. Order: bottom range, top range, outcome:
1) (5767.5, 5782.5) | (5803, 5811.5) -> 1.08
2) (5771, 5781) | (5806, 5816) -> 1.05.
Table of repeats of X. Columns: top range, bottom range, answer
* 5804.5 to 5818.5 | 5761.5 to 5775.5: 1.06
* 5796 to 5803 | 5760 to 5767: 1.08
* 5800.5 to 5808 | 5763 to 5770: 1.10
